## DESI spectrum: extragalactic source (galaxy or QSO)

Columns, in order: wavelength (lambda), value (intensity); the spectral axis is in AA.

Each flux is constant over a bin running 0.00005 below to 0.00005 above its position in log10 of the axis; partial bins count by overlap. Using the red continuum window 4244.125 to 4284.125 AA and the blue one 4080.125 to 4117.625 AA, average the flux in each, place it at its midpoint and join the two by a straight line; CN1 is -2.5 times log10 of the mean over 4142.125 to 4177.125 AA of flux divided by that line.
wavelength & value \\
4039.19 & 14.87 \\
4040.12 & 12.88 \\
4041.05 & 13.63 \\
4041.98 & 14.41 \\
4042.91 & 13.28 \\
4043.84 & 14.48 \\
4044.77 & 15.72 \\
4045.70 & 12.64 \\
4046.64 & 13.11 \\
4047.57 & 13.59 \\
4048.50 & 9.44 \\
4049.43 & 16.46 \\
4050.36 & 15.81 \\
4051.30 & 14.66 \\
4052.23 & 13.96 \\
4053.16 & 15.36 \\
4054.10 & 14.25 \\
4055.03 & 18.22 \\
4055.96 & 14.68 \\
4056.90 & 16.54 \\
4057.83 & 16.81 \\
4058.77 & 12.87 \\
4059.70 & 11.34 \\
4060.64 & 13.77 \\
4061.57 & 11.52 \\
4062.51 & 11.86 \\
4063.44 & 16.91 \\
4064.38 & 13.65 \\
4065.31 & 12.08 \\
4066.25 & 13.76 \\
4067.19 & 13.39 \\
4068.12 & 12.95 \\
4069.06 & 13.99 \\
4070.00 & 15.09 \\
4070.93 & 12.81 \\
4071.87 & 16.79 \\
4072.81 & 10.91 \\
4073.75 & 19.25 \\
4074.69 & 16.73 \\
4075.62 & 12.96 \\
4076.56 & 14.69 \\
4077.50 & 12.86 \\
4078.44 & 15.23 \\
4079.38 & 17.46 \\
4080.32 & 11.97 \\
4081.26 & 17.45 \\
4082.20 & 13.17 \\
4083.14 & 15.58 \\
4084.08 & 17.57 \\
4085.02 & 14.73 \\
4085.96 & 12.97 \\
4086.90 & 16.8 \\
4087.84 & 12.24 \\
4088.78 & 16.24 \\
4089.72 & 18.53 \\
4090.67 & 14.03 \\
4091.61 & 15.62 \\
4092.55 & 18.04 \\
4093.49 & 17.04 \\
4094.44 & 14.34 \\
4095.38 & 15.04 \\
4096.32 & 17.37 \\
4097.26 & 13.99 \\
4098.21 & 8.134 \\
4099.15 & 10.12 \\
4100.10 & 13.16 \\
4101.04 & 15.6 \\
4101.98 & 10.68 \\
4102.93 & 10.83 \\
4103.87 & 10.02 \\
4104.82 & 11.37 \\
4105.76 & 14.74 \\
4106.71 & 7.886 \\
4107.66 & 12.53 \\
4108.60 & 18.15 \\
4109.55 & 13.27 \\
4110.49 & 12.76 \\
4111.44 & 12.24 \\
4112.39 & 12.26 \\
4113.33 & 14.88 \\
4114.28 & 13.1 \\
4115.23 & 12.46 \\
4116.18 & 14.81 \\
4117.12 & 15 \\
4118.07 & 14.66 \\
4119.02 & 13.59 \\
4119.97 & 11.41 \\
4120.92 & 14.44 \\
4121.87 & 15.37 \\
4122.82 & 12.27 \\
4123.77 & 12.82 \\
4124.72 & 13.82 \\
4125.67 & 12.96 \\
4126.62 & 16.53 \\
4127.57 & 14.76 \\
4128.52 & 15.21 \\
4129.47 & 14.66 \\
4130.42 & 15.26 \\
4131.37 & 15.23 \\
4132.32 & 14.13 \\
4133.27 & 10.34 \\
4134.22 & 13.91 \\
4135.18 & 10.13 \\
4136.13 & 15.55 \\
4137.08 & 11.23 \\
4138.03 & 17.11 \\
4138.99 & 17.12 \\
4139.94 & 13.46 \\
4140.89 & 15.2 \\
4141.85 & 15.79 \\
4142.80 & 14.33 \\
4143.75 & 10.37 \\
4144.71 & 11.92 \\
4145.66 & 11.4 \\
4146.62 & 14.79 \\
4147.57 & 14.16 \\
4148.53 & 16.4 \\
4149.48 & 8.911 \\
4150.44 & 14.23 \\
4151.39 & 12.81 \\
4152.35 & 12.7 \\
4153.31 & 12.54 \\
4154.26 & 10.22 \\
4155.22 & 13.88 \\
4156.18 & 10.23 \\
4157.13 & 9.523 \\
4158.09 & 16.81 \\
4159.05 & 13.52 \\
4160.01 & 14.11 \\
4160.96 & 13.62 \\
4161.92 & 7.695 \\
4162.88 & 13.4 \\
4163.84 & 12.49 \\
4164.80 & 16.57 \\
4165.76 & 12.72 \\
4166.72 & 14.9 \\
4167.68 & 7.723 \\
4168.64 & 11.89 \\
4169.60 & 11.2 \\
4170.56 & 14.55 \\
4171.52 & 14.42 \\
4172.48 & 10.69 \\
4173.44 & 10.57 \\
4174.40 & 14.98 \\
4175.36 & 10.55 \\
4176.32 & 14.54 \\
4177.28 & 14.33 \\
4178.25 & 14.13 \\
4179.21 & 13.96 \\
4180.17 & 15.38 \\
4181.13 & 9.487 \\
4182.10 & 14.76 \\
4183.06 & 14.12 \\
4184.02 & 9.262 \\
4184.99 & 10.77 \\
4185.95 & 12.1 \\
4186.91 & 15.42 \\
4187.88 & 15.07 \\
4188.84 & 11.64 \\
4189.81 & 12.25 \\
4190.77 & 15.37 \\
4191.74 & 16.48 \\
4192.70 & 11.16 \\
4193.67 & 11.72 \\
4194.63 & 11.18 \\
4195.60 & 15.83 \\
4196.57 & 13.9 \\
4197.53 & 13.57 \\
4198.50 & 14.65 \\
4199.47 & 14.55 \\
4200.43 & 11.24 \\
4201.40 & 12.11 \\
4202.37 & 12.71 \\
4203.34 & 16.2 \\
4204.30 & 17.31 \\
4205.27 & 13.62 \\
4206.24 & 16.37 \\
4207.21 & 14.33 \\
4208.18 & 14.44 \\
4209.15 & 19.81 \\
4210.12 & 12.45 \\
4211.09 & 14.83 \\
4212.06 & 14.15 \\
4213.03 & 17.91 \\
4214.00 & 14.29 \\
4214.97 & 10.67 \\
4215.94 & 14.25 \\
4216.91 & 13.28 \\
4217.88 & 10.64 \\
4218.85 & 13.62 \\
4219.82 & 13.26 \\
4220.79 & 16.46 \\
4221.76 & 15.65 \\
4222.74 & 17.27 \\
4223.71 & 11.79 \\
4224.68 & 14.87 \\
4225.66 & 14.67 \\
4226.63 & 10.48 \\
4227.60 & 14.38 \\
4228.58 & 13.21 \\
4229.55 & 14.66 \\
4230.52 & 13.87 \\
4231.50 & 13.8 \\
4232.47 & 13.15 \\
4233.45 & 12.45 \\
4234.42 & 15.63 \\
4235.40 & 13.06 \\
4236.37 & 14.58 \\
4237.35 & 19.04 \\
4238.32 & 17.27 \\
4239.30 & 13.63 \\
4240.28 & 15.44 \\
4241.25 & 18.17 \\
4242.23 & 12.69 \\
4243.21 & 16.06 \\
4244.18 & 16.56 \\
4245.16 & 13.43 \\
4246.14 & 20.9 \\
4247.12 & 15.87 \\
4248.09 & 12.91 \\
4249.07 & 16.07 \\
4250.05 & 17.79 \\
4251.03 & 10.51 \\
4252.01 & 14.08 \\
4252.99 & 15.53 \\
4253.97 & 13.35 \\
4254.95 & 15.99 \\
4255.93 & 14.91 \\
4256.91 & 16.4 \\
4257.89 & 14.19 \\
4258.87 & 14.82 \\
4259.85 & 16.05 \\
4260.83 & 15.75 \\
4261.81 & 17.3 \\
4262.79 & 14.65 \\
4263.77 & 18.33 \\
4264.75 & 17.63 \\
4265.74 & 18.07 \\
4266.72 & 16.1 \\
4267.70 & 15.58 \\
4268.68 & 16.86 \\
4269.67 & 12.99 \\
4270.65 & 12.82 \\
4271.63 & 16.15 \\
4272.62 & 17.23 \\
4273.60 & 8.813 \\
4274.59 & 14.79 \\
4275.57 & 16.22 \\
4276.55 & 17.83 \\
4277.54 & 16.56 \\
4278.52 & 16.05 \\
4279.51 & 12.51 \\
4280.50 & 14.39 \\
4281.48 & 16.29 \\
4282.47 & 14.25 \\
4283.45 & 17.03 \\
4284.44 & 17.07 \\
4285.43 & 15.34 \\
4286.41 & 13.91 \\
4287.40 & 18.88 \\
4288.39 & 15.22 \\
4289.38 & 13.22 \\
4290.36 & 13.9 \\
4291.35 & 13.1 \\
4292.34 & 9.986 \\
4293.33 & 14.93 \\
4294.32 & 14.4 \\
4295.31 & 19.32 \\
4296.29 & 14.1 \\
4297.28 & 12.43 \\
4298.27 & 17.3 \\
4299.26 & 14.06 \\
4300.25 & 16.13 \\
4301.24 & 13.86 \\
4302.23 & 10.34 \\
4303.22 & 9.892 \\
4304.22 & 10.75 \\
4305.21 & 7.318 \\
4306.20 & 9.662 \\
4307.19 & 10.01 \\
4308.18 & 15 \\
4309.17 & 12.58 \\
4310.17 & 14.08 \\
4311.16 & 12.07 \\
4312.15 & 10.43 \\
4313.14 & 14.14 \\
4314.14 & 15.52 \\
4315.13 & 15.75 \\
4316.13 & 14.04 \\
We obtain 0.144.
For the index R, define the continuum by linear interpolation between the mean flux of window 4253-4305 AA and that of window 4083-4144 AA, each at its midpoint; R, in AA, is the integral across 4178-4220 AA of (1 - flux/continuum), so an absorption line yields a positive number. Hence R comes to 2.08 AA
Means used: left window 13.9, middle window 13.7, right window 14.9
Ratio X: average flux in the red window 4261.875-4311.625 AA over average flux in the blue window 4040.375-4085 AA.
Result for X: 1.00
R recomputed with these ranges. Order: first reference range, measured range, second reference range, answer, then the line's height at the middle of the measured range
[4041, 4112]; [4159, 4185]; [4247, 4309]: 2.9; 14.4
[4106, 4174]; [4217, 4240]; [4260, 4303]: 0.3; 14.4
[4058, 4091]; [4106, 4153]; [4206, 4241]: 2.6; 14.4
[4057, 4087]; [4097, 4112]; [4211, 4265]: 2.4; 14.5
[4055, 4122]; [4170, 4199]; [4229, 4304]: 2.7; 14.6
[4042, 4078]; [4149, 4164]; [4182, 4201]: 1.3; 13.5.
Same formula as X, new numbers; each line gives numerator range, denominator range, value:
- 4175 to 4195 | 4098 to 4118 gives 1.03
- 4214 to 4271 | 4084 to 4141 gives 1.07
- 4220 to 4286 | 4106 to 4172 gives 1.14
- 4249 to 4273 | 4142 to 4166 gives 1.21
